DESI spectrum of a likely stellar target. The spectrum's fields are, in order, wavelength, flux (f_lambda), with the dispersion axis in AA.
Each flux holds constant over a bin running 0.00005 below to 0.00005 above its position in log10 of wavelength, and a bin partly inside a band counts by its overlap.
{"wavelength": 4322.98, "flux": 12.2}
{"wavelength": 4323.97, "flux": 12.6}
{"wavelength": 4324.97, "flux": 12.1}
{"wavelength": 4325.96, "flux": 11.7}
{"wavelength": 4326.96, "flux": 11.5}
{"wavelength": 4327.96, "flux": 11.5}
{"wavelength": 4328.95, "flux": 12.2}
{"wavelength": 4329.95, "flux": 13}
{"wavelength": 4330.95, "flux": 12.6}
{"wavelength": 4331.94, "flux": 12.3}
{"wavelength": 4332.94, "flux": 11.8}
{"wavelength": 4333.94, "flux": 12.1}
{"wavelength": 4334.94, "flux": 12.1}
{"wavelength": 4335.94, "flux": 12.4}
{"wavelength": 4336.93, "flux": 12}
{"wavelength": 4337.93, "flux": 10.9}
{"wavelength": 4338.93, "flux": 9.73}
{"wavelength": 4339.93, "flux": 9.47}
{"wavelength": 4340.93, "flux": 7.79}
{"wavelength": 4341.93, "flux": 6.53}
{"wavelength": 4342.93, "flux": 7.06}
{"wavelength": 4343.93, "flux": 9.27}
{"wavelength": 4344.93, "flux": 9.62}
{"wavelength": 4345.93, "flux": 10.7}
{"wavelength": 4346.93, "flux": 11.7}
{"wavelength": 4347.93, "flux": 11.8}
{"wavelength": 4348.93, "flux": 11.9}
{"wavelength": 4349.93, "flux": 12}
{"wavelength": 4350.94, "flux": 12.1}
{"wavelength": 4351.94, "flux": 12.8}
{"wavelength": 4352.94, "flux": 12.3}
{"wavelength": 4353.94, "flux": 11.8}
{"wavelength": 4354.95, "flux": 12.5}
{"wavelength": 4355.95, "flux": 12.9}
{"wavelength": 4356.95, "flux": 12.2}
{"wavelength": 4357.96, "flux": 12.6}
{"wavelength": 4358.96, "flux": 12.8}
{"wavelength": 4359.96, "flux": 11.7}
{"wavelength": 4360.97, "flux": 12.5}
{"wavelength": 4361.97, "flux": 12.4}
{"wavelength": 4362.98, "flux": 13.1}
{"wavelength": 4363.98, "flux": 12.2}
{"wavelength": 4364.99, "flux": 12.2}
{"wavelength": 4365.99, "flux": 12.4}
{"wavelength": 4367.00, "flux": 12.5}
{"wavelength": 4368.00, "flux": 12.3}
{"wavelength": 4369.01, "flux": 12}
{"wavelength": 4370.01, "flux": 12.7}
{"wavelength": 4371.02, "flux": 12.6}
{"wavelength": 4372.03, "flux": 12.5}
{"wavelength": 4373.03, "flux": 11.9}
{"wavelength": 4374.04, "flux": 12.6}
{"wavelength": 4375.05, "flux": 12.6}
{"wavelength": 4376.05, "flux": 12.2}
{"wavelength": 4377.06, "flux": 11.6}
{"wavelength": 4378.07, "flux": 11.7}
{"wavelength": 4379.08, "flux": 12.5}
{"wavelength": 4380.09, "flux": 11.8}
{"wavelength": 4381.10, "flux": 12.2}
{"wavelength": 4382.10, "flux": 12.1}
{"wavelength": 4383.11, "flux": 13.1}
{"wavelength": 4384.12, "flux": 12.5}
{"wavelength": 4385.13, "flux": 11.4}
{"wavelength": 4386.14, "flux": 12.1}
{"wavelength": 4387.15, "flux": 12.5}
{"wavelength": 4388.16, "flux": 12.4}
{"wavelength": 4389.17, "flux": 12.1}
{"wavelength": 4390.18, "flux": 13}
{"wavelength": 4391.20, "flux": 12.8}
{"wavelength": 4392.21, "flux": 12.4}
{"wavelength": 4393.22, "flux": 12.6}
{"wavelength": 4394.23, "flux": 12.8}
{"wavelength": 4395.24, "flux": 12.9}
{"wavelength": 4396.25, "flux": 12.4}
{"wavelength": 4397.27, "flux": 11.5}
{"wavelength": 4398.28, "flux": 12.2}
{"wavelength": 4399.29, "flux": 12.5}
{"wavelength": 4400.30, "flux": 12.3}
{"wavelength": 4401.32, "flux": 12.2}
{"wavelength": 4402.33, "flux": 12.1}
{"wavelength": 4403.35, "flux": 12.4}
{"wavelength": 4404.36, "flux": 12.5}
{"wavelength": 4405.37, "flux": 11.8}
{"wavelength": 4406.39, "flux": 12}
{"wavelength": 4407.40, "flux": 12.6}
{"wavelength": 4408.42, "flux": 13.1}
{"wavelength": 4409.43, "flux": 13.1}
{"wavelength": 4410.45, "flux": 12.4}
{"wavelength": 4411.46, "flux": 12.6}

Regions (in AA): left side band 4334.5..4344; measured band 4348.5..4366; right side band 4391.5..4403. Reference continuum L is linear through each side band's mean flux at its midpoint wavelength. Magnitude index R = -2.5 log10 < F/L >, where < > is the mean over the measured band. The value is -0.17 mag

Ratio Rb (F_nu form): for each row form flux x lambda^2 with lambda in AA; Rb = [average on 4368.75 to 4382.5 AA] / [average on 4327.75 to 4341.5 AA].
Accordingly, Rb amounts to 1.1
